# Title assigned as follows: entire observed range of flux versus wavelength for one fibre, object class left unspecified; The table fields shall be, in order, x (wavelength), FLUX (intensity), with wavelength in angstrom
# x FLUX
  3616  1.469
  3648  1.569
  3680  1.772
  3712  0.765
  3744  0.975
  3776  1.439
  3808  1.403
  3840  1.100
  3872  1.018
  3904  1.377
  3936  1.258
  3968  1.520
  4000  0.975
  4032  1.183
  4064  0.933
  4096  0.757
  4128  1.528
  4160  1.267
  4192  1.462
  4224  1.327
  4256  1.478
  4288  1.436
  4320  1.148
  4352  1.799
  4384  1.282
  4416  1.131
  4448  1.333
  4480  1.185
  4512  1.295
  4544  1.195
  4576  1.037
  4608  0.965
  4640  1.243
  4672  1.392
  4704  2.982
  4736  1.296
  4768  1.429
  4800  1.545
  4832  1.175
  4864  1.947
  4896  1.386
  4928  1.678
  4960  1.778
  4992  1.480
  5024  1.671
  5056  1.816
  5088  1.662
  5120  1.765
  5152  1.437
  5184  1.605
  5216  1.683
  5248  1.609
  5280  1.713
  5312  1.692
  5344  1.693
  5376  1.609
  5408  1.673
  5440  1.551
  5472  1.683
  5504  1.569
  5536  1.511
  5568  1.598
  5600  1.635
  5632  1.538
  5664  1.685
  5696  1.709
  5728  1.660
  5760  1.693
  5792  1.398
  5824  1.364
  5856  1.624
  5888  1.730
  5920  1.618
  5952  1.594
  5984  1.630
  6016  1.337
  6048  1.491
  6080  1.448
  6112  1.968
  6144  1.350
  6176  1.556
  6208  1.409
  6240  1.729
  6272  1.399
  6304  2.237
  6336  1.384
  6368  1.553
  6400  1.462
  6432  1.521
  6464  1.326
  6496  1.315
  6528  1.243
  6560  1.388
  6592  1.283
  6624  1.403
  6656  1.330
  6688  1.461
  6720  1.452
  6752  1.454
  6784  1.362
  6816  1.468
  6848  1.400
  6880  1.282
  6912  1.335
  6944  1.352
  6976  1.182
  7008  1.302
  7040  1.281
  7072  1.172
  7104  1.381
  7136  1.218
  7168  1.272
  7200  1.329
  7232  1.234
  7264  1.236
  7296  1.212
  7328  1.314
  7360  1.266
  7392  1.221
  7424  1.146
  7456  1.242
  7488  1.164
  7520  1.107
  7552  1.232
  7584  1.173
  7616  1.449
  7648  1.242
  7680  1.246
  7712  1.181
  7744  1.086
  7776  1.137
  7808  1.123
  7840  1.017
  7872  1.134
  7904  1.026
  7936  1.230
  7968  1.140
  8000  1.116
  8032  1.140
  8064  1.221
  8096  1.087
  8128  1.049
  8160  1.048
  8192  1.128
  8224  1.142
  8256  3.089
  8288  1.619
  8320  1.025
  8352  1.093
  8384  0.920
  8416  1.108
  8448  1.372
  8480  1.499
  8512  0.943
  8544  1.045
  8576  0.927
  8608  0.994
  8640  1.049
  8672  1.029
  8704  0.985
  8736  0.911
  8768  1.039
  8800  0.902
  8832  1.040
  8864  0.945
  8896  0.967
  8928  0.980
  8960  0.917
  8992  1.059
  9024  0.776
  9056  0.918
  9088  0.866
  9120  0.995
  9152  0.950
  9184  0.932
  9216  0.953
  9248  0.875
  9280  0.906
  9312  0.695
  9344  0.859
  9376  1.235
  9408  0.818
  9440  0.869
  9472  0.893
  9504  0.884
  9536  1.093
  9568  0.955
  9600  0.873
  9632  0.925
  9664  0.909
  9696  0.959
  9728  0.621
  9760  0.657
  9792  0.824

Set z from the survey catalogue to 0.26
